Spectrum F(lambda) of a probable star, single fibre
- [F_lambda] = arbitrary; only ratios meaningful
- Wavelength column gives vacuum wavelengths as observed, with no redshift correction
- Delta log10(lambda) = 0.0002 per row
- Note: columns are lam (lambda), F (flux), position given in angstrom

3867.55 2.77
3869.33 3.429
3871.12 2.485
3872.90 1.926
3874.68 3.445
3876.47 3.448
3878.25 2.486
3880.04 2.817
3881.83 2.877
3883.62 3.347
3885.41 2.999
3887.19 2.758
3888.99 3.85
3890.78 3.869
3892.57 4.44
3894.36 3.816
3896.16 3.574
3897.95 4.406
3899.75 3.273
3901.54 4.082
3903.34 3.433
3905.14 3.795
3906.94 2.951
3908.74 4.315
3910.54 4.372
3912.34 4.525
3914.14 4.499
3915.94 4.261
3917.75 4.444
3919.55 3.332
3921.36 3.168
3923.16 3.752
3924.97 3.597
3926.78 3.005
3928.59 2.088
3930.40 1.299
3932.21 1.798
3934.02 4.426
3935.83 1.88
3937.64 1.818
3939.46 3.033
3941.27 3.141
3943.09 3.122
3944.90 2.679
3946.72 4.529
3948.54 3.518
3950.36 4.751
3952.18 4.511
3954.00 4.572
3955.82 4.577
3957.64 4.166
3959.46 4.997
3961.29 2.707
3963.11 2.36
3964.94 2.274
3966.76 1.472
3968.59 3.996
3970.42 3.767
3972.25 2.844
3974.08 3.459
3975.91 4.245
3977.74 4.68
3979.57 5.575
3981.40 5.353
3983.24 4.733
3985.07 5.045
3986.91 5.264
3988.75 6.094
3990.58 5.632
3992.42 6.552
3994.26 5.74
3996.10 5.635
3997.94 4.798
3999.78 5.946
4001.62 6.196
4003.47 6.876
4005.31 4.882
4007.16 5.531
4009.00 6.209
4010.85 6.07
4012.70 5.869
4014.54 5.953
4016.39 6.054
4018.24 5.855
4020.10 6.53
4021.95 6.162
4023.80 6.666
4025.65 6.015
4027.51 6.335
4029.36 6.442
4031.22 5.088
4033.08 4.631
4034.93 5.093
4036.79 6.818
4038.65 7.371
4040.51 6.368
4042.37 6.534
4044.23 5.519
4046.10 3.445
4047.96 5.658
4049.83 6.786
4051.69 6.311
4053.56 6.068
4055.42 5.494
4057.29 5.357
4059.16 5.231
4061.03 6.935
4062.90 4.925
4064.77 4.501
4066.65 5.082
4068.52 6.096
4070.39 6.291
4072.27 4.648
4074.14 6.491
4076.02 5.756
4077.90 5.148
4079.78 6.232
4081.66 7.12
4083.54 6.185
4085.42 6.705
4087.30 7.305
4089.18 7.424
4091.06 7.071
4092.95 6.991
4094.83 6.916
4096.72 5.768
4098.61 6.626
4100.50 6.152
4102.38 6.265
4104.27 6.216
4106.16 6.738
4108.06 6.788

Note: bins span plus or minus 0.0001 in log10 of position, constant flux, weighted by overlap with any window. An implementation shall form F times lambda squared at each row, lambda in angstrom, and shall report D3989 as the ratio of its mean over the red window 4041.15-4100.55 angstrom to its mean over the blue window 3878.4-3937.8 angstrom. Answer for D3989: 1.91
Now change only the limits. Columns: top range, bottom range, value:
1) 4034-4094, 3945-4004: 1.38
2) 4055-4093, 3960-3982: 1.78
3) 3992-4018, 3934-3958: 1.69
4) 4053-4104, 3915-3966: 1.96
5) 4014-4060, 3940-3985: 1.59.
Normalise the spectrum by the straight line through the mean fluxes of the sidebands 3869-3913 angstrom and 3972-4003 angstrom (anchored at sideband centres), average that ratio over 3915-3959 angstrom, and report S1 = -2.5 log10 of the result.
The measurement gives 0.26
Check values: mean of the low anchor 3.46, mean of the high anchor 5.24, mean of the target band 3.41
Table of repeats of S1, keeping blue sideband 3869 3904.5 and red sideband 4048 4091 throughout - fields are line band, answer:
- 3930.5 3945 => 0.47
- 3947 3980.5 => 0.17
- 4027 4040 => -0.09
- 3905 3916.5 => -0.12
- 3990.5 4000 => -0.16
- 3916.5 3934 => 0.27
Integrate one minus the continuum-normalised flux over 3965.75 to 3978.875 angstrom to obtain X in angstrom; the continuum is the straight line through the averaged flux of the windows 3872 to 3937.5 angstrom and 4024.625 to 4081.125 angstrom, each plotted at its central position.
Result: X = 2.8 angstrom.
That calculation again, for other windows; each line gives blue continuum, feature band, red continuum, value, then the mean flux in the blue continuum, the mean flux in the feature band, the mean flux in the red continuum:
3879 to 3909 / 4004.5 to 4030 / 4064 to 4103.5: -3.60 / 3.54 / 6.04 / 6.24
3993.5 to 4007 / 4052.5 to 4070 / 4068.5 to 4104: 1.80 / 5.71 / 5.55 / 6.38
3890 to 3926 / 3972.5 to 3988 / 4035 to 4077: 0.32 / 3.89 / 4.72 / 5.79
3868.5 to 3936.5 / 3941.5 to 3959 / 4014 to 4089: 0.73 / 3.38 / 4.04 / 5.94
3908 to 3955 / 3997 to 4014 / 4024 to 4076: -3.15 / 3.48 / 5.82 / 5.77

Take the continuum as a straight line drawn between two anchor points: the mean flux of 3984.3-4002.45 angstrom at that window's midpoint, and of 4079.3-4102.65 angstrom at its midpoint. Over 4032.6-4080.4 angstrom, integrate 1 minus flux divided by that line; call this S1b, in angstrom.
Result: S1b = 4.6 angstrom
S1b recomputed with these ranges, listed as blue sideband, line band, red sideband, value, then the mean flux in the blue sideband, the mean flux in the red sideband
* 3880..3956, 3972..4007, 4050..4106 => -4.4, 3.52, 6.13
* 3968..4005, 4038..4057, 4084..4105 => 0.3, 5.13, 6.67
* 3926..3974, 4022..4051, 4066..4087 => -4.5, 3.21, 6.03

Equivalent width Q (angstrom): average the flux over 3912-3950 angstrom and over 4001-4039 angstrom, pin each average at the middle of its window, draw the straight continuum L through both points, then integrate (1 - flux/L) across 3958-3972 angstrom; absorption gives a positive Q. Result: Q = 3.8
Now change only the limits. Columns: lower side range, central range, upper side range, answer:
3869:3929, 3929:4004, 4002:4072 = 9.53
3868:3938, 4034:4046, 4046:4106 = -1.25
